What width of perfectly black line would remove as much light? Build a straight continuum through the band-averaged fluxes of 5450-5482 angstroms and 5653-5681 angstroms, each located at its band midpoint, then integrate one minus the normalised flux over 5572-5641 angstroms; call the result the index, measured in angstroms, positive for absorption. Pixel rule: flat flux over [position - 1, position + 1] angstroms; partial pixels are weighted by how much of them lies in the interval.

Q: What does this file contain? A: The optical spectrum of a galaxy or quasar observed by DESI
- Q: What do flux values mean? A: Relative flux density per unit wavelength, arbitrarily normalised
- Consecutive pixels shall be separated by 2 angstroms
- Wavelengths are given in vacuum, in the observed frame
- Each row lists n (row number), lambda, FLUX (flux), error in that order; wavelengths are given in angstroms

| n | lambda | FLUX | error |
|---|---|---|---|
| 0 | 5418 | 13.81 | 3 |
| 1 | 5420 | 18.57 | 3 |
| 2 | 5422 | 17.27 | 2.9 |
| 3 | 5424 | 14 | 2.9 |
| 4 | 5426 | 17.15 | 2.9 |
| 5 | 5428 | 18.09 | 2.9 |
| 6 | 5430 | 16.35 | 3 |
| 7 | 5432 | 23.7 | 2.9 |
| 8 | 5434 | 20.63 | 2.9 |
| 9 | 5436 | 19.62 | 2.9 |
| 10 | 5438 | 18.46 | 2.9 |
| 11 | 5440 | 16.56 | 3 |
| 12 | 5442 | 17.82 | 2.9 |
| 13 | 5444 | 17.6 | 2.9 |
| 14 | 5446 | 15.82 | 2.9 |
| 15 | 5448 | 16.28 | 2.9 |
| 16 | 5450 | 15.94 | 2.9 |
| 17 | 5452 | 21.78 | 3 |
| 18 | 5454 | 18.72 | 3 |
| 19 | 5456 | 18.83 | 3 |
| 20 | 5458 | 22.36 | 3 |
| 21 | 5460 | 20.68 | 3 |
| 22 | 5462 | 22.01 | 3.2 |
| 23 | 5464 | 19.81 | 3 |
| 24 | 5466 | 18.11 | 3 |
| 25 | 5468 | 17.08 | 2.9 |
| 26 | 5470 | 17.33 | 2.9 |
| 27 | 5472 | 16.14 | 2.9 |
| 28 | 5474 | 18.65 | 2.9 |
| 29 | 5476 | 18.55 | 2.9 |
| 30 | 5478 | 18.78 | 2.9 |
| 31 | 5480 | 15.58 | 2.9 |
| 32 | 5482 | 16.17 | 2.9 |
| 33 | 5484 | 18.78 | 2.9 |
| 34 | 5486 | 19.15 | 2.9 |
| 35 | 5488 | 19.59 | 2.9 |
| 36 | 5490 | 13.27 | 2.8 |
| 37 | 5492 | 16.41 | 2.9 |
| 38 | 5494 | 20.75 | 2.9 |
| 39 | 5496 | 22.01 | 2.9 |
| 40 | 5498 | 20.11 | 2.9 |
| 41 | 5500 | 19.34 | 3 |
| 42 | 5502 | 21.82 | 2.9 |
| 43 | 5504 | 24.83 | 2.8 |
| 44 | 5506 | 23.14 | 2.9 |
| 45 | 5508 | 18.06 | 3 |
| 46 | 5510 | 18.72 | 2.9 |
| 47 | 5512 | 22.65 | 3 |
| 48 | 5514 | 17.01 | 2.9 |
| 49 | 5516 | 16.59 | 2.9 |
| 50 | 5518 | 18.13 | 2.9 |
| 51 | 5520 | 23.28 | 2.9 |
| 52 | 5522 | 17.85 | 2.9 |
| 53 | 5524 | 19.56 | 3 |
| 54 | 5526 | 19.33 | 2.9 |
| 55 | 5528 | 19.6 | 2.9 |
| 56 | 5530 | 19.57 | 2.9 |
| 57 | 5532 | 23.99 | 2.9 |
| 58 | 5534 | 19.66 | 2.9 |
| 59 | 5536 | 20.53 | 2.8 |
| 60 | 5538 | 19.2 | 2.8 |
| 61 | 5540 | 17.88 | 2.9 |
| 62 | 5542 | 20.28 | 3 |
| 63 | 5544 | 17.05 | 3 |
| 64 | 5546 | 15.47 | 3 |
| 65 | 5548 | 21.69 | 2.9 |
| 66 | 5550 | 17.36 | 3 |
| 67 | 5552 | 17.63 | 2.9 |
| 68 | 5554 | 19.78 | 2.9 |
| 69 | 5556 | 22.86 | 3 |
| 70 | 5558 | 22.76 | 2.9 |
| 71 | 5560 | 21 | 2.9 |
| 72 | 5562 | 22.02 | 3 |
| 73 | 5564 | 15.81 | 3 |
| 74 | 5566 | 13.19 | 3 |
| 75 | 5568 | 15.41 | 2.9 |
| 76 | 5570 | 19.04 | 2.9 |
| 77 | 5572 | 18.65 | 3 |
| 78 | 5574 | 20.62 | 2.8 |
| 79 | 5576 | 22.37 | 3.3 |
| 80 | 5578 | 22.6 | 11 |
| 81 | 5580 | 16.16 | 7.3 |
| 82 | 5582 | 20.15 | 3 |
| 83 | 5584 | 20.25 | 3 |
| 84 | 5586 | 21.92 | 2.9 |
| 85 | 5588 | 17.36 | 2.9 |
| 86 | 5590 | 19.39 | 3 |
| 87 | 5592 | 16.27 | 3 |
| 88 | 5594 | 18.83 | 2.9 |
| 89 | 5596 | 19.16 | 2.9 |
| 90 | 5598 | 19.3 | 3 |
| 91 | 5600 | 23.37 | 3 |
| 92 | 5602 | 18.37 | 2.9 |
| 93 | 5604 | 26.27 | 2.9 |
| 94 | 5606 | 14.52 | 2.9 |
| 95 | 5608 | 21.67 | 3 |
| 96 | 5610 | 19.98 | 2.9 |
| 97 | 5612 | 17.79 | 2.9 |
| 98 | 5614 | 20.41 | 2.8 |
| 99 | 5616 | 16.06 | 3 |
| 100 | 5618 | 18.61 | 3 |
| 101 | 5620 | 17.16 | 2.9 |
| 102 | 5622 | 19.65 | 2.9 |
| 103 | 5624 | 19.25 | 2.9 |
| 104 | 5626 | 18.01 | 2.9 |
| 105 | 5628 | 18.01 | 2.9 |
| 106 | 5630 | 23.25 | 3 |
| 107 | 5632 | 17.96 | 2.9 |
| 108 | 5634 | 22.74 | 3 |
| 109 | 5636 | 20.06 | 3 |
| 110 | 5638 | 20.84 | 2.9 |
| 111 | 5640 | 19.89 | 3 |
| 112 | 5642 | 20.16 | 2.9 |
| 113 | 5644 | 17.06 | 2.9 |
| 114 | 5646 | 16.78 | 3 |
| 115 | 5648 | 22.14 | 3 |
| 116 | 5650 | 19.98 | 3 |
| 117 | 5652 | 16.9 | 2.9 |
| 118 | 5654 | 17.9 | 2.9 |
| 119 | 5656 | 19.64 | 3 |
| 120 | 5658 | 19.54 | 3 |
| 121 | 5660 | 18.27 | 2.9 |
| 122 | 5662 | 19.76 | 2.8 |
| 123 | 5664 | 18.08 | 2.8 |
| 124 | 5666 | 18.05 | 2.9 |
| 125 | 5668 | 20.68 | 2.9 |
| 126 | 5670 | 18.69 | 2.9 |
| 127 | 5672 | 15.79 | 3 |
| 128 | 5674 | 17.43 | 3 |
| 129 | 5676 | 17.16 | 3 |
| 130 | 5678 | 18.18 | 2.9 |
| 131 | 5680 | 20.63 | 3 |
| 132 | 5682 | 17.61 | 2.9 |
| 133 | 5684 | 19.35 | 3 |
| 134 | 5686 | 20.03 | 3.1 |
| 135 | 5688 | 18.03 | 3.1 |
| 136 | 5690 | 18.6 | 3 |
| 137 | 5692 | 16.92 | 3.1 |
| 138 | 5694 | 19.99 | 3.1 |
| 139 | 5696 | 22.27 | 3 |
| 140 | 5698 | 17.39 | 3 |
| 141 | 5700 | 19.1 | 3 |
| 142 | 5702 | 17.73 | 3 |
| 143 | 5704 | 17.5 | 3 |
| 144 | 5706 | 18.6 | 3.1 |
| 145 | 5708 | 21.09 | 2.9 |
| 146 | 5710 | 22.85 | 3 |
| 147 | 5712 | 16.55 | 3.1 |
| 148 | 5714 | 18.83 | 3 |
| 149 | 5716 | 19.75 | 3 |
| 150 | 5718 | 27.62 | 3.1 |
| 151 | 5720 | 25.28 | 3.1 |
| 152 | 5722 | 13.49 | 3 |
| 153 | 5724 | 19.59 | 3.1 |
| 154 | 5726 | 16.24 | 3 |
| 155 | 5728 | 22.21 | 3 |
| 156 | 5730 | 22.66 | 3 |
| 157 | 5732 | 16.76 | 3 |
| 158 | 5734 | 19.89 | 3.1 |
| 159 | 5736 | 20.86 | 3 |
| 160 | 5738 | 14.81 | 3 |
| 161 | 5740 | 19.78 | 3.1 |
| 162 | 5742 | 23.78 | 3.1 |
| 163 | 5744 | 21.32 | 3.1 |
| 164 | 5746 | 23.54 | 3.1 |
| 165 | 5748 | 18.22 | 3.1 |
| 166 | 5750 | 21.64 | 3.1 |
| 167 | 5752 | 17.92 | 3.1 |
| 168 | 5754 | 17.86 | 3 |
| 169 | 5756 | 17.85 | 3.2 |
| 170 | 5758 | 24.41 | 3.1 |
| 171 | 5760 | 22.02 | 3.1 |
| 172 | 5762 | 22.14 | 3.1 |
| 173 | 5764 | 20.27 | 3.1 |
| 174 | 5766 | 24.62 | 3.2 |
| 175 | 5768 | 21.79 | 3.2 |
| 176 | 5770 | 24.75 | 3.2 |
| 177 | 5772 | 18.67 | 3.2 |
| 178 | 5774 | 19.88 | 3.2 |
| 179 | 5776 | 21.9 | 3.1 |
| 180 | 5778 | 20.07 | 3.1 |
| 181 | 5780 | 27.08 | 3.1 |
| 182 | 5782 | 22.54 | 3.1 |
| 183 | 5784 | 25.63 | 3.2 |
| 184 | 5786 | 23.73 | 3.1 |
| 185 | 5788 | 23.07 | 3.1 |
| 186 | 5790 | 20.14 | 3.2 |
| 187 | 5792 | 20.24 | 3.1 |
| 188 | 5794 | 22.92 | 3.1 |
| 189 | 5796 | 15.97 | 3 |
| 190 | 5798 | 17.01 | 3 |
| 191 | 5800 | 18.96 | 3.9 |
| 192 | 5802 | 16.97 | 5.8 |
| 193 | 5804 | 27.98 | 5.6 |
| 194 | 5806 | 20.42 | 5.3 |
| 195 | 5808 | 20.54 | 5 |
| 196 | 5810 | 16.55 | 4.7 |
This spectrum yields -3.8 angstroms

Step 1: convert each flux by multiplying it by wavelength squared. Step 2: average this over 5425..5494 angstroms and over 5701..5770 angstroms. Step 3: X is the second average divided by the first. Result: 1.23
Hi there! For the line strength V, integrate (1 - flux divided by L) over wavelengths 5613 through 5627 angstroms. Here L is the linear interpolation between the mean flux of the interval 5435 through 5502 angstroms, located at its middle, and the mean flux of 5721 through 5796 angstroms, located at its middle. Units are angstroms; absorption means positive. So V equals 0.9 angstroms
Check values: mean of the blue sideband 18.5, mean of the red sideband 20.9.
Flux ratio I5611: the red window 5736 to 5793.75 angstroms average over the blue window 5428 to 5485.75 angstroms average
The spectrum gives 1.2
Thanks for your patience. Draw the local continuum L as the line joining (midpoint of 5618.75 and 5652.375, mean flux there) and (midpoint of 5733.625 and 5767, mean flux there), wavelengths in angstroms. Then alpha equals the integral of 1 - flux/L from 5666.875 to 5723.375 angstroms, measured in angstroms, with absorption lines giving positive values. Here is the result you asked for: 2.5 angstroms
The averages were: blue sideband 19.4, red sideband 20.7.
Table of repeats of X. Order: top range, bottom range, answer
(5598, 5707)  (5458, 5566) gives 1.04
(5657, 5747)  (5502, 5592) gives 1.05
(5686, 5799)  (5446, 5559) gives 1.16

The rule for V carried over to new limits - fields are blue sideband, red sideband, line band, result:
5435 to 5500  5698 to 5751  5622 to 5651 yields -0.5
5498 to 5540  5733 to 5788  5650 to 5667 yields 1.8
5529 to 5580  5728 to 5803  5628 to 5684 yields 2.9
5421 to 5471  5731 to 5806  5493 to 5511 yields -2.0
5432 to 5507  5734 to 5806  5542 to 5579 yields 0.7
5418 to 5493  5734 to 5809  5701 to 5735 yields 1.3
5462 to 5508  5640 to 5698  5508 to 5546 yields -0.9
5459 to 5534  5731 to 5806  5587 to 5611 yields 0.5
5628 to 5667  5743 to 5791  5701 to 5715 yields 1.1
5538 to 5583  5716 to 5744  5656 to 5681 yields 1.6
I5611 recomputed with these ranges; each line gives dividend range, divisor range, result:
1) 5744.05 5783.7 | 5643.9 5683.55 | 1.16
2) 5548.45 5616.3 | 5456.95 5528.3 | 1.01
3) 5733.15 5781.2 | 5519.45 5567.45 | 1.09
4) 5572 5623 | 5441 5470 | 1.04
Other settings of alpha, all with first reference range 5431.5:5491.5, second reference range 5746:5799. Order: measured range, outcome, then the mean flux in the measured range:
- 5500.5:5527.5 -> -1.7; 20.1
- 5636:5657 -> 1.0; 19.2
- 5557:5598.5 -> 0.7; 19.2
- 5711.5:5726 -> 0.5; 20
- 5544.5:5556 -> 0.3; 18.7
